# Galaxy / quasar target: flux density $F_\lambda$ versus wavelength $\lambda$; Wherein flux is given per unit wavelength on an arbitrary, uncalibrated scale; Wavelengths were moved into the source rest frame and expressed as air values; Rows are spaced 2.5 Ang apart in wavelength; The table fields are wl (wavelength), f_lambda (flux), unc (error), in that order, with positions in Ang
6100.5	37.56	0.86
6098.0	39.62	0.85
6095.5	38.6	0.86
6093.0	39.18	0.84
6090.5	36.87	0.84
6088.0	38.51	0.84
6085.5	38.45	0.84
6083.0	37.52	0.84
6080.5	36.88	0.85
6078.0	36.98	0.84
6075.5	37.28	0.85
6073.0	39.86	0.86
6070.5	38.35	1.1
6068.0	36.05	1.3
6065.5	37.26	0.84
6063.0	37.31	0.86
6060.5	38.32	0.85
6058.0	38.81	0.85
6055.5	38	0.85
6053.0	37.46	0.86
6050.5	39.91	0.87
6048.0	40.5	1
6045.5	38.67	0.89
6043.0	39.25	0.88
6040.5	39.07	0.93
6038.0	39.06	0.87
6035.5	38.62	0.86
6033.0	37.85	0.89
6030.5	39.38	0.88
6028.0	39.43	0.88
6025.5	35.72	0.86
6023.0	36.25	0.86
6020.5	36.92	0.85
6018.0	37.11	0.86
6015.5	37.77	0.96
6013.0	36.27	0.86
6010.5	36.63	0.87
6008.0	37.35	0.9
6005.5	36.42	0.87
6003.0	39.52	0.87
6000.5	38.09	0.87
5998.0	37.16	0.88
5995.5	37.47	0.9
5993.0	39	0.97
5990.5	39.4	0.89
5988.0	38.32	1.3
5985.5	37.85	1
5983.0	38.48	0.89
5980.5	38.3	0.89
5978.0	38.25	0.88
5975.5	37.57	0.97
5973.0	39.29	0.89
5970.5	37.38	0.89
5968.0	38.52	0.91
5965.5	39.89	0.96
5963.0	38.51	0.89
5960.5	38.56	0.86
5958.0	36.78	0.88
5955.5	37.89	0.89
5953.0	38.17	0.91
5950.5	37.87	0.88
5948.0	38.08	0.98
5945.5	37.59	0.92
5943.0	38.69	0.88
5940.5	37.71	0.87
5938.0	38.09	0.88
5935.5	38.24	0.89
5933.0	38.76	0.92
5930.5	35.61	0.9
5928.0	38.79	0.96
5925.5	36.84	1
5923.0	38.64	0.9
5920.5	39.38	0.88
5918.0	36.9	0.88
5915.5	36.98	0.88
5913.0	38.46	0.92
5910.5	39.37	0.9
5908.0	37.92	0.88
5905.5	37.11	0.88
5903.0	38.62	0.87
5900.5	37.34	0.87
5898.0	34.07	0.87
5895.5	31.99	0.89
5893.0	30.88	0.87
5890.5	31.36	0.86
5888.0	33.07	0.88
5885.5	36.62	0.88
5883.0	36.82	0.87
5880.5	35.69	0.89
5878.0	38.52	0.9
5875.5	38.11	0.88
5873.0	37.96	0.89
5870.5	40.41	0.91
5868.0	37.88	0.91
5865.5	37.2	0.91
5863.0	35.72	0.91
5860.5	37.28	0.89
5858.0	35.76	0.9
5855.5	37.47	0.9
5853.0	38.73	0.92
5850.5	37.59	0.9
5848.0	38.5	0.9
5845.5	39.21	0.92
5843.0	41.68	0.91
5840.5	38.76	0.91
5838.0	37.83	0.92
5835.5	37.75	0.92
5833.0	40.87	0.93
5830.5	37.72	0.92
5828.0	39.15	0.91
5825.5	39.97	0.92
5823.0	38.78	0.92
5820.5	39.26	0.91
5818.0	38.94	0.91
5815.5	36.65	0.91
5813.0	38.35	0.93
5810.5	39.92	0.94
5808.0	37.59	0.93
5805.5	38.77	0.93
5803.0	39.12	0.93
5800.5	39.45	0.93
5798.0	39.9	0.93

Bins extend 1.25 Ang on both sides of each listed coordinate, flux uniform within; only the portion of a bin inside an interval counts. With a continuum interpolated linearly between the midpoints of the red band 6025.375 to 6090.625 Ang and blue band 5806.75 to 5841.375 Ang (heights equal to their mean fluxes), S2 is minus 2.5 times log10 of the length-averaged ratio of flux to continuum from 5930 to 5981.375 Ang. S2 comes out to 0.01 mag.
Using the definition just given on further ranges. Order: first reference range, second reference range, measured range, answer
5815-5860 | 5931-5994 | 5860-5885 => 0.03 mag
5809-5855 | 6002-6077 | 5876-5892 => 0.09 mag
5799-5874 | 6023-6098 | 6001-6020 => 0.03 mag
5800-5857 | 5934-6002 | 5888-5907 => 0.12 mag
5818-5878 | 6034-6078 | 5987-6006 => 0.01 mag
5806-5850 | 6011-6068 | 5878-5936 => 0.06 mag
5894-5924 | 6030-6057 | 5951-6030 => 0.01 mag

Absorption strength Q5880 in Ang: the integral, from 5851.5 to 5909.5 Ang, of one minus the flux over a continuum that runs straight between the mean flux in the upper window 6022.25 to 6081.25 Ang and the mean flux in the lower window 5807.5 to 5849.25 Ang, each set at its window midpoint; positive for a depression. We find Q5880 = 3.5 Ang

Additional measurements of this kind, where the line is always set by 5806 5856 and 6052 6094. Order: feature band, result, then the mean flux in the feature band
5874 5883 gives 0.28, 37.4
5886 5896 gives 1.65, 32.2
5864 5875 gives 0.09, 38.3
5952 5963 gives 0.10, 37.9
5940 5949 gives 0.07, 38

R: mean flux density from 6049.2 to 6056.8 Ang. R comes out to 38.5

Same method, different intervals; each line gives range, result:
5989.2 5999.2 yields 38.3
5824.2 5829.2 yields 39.6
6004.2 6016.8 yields 36.9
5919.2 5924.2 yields 39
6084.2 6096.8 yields 38.3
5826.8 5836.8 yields 38.9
